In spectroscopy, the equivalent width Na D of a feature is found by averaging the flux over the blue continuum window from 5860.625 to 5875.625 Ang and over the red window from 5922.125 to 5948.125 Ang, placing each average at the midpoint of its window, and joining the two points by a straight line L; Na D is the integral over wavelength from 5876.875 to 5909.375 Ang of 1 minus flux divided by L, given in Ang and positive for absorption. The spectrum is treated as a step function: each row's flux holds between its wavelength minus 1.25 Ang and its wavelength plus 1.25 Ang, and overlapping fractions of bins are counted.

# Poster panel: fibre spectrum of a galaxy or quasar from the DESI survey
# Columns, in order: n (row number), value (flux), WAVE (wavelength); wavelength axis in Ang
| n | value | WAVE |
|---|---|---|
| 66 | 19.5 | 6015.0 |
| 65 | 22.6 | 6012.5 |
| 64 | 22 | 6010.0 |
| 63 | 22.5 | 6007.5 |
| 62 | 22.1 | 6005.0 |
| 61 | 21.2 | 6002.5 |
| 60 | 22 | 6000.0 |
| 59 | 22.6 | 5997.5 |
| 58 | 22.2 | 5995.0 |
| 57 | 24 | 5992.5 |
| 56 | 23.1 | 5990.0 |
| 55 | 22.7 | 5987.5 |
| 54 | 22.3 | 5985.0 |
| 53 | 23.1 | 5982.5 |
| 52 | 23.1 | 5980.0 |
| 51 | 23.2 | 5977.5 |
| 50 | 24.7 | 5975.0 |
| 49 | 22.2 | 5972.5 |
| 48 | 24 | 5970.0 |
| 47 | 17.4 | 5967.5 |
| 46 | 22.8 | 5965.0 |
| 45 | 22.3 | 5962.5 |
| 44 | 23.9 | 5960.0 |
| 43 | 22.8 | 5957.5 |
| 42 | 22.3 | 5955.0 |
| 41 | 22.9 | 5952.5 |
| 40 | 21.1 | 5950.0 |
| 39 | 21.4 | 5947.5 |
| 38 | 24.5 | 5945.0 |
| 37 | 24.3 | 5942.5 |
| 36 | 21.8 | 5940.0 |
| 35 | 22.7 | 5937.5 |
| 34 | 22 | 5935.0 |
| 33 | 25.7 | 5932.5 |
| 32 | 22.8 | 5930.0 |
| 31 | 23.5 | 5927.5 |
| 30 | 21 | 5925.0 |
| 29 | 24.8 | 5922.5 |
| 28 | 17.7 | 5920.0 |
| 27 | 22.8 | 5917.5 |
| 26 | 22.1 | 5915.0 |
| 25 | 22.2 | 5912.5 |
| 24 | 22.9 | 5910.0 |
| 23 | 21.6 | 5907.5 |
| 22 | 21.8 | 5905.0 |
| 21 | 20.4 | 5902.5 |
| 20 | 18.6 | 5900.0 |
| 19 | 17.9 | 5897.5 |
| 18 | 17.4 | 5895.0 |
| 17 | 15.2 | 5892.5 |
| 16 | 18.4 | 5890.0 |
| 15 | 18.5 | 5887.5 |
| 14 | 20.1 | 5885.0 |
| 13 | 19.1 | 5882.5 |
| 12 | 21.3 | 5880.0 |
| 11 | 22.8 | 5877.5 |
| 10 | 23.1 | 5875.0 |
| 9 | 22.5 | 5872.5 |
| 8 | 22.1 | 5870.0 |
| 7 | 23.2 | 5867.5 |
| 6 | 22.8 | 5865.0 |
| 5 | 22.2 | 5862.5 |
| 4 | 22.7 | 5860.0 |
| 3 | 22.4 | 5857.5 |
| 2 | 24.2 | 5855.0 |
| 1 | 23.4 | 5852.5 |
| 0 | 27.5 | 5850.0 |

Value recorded 4.8 Ang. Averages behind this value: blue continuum 22.6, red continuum 23.1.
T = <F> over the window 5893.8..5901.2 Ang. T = 18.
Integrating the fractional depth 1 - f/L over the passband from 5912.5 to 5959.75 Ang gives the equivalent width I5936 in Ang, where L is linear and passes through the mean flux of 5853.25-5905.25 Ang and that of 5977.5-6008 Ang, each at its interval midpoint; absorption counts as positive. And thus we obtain -1.9 Ang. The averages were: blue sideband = 20.8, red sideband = 22.6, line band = 22.6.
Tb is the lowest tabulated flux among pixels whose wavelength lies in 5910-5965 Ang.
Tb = 17.7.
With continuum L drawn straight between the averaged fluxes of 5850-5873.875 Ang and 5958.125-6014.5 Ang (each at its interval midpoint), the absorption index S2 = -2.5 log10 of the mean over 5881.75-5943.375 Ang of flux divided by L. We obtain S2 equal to 0.09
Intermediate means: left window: 23.1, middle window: 21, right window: 22.5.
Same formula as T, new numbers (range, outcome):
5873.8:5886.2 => 21.3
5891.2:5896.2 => 16.3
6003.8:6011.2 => 22.2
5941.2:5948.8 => 23.4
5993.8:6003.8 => 22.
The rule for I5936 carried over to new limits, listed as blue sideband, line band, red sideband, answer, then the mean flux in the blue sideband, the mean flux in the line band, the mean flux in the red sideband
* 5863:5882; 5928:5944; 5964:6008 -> -0.6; 22.4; 23.2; 22.5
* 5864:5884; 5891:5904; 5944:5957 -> 2.5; 22.1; 18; 22.4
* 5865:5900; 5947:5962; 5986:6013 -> -0.6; 20.2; 22.4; 22.4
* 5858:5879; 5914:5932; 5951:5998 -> 0.3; 22.6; 22.2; 22.7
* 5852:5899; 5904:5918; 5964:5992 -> -0.4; 21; 22.2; 22.6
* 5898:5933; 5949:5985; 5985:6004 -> -0.4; 21.8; 22.6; 22.5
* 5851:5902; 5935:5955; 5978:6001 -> -0.5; 20.9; 22.6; 22.8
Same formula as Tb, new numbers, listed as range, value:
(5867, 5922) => 15.2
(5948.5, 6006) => 17.4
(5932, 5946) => 21.8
